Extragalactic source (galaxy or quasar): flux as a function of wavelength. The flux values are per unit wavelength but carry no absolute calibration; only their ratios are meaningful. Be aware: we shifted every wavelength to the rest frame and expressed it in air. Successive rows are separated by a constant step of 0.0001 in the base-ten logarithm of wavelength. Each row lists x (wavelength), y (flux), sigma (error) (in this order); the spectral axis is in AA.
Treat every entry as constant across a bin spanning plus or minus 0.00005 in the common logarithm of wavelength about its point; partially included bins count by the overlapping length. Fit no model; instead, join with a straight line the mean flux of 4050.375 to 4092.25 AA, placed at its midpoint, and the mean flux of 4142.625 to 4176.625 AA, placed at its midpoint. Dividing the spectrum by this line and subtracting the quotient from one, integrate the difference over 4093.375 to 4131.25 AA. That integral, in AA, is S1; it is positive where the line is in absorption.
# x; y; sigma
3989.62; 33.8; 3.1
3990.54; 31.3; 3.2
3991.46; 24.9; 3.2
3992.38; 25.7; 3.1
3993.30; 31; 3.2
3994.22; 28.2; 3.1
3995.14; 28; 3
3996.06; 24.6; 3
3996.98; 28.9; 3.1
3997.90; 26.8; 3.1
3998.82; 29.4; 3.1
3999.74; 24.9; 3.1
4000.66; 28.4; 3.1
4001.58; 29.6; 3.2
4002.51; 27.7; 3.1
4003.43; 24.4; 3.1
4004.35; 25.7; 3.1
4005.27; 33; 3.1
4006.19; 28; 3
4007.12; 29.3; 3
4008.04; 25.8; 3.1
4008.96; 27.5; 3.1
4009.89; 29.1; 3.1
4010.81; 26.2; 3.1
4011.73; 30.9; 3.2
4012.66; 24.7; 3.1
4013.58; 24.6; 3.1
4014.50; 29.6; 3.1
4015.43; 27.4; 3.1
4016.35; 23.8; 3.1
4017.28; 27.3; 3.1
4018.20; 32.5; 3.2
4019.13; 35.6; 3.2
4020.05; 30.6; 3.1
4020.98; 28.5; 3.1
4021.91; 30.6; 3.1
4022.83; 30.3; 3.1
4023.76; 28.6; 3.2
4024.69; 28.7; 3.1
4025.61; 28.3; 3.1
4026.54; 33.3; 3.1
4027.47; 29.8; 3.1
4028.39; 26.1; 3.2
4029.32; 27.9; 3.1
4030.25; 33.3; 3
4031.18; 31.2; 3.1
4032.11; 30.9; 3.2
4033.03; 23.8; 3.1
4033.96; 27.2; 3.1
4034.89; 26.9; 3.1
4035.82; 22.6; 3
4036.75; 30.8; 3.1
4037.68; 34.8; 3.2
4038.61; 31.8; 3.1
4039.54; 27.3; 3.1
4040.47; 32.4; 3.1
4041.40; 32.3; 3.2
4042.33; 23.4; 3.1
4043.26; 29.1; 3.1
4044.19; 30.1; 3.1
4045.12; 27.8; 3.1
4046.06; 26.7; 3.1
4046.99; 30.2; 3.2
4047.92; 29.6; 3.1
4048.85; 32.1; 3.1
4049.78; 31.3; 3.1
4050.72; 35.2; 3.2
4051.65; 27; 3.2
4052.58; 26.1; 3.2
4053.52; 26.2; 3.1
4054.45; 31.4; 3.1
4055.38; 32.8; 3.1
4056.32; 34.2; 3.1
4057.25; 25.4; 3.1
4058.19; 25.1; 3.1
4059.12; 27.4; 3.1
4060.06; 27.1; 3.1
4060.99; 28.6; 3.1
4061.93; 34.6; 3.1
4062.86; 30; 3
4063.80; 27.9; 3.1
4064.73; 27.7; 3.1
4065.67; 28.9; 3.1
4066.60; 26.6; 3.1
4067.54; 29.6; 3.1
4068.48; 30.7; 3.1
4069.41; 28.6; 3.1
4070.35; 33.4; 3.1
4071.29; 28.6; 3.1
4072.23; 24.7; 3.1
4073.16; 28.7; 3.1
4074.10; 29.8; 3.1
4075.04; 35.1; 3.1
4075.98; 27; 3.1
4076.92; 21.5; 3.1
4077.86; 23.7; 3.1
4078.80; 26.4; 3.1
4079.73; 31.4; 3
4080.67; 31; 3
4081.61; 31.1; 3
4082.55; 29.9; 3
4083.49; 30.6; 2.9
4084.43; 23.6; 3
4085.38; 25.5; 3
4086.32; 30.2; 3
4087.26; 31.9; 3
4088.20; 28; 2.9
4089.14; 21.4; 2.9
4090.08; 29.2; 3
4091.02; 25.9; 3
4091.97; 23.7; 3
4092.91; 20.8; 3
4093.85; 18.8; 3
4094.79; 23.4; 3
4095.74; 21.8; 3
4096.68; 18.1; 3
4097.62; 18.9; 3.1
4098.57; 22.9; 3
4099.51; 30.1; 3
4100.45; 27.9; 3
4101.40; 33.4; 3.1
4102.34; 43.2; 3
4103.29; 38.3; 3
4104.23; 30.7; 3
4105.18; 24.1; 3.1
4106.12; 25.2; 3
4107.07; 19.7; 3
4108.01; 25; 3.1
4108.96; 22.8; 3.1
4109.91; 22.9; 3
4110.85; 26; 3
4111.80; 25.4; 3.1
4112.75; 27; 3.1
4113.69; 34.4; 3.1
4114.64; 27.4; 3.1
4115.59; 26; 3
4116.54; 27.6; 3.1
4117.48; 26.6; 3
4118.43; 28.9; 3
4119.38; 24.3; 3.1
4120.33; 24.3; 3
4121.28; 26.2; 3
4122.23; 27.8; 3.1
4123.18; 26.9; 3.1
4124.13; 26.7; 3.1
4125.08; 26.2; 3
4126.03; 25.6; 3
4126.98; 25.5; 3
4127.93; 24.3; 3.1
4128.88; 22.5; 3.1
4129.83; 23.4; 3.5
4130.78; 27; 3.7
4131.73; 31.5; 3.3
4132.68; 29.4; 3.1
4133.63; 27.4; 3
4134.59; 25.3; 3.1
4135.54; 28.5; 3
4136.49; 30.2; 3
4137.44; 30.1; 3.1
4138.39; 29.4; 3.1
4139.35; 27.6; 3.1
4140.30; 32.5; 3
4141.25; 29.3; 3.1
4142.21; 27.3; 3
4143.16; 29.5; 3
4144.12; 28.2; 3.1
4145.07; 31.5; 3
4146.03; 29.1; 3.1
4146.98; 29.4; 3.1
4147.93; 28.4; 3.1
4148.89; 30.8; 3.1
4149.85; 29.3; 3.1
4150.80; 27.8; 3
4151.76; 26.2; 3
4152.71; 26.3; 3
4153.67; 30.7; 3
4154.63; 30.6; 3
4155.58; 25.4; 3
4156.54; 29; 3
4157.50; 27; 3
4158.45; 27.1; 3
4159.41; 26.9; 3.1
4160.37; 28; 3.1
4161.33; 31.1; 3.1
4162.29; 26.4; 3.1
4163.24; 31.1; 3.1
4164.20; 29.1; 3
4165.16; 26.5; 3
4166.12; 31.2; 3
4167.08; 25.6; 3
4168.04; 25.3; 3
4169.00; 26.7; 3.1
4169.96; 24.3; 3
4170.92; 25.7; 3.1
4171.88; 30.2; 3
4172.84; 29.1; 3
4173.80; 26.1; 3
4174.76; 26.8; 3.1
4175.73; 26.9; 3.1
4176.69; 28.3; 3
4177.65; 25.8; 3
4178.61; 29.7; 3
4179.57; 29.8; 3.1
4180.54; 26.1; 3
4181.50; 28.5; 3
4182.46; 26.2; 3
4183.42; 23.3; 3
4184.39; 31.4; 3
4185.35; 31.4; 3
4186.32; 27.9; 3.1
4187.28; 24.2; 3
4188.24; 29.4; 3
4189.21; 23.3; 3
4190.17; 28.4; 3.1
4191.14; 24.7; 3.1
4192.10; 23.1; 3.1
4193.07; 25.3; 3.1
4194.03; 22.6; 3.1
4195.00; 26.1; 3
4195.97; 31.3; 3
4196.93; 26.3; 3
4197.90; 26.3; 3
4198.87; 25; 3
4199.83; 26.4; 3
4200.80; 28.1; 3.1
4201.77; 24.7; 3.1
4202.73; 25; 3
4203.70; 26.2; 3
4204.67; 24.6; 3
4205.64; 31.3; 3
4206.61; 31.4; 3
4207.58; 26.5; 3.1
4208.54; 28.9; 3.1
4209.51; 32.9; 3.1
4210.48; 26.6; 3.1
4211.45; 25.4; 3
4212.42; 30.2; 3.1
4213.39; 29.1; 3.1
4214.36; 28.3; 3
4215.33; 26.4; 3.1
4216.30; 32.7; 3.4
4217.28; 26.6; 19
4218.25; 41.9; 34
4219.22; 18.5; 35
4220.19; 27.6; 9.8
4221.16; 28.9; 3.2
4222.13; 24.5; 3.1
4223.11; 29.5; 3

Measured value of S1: 2.9 AA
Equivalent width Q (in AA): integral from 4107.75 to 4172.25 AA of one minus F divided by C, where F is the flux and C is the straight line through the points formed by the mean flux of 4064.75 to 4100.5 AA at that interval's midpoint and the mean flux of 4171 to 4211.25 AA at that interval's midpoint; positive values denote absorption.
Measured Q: -1.3 AA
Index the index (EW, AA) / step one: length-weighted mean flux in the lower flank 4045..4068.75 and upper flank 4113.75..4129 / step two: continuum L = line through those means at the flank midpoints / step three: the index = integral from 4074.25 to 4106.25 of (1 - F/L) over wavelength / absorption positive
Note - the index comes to 0.57 AA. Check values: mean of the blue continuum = 29.2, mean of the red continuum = 26.3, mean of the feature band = 27.2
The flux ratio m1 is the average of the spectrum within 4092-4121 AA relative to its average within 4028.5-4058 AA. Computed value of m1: 0.89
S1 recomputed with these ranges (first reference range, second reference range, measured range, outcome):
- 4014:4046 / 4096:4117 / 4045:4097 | 0.26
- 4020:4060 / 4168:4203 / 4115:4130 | 1.07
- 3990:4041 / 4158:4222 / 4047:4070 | -0.87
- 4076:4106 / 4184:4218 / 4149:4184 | -0.44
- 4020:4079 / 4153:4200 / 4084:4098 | 2.14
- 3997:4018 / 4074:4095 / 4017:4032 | -1.53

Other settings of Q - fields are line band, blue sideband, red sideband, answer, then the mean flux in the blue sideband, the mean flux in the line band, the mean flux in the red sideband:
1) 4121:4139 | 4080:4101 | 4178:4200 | -0.6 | 25.7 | 27.1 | 26.8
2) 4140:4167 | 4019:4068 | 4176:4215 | -0.9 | 29.3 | 28.7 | 27.3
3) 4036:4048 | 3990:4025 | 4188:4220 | -0.6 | 28.2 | 29.5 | 27.4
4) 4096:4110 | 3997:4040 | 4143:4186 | 0.7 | 28.6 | 26.9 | 28.1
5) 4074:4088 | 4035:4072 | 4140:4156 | 0.3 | 29.3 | 28.5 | 28.9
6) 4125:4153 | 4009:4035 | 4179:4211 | -0.4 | 28.9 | 28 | 27.1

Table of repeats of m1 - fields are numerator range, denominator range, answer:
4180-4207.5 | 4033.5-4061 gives 0.92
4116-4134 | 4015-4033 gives 0.89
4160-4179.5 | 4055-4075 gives 0.95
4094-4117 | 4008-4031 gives 0.92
